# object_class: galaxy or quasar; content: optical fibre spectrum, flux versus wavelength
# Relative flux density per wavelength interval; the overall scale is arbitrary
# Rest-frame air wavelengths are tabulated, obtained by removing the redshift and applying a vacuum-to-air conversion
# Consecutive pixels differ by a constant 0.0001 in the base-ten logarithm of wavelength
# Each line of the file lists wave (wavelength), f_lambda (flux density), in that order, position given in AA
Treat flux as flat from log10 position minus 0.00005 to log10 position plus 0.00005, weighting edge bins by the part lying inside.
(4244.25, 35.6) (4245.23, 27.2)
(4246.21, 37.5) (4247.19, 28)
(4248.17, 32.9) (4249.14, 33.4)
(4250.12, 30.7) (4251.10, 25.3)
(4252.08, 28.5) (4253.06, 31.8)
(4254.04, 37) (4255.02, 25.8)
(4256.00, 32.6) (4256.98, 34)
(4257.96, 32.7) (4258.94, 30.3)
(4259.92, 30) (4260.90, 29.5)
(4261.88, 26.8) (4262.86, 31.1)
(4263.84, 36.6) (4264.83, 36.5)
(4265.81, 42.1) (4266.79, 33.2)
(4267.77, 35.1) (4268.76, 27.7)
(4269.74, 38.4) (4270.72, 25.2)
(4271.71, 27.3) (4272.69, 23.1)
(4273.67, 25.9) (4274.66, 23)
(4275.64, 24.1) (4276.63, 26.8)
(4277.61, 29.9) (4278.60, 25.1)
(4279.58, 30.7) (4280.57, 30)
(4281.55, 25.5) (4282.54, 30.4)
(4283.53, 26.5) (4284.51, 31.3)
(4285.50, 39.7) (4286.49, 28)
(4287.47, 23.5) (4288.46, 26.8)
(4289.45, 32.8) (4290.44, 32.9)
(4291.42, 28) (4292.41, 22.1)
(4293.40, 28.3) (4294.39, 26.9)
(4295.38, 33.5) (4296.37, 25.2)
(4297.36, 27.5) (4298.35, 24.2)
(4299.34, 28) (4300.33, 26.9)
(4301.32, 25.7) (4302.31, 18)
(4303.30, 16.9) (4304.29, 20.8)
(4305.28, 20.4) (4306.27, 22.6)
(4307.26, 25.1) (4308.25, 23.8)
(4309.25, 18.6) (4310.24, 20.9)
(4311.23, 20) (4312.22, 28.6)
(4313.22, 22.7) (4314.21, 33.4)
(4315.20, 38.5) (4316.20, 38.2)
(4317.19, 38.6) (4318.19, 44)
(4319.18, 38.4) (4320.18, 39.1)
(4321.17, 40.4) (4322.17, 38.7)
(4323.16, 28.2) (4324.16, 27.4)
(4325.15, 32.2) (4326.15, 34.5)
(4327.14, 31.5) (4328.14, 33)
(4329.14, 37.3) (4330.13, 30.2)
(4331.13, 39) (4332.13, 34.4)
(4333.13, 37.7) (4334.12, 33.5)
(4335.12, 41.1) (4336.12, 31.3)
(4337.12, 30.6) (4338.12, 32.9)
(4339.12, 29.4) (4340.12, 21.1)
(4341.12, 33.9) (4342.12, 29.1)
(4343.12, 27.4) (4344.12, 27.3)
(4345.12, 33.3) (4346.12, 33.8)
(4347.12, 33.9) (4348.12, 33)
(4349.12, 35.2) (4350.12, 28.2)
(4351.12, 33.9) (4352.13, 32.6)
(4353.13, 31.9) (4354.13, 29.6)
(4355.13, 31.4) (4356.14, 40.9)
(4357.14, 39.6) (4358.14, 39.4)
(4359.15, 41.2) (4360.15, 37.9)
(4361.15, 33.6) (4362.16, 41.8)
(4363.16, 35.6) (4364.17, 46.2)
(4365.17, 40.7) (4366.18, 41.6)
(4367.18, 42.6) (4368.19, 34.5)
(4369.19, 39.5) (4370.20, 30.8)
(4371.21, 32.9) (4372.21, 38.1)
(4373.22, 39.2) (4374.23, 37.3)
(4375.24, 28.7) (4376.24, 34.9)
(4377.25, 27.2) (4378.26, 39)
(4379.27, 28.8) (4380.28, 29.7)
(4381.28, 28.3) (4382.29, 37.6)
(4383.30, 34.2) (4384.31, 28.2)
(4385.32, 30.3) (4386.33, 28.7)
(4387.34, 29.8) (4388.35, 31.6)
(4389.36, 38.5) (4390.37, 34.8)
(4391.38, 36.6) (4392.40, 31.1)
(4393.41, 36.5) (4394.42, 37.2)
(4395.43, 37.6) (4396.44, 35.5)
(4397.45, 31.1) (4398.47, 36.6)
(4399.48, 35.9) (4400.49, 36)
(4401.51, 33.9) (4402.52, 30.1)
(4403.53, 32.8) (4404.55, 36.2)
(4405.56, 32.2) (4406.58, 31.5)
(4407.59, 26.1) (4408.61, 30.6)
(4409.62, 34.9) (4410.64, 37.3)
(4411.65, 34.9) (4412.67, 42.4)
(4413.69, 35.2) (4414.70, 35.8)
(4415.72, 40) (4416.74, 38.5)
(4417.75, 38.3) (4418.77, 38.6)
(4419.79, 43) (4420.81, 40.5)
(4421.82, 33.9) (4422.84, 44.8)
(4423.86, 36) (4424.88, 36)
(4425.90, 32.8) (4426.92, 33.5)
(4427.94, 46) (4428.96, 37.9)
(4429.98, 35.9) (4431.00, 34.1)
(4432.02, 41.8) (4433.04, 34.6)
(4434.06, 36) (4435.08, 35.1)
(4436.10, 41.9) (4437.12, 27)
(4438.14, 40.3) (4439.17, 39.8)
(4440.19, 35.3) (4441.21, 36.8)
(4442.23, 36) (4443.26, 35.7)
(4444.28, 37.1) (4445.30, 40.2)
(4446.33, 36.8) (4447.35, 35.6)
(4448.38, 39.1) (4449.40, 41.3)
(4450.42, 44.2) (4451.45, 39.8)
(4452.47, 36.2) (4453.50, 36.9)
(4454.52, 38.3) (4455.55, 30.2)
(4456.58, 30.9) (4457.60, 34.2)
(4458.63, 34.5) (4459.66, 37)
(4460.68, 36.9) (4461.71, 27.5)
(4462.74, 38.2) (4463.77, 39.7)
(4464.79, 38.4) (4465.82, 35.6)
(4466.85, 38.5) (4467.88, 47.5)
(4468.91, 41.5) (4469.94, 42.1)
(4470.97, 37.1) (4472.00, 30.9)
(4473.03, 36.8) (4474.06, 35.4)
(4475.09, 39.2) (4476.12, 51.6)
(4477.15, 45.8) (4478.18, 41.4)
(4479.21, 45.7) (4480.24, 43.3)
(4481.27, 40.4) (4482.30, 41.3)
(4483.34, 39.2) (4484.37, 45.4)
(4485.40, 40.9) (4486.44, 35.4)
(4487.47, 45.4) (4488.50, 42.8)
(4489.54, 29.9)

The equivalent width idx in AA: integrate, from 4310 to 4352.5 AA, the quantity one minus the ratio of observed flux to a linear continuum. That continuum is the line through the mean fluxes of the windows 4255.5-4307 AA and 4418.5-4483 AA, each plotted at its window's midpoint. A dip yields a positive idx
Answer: -2.1 AA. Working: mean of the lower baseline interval 28.4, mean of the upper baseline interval 38.1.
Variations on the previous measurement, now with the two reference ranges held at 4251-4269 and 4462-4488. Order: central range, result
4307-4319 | 1.59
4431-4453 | 0.95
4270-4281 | 2.03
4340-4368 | 0.60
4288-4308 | 4.76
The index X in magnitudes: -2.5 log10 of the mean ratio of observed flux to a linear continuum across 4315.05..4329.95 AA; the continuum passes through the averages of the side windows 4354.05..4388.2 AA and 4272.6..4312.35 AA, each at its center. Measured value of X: -0.21 mag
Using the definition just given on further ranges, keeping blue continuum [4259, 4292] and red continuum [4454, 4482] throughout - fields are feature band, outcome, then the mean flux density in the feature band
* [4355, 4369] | -0.166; 39.3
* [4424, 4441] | 0.005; 36.7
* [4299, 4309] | 0.344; 22.6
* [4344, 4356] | 0.024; 32.4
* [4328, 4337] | -0.090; 35.2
